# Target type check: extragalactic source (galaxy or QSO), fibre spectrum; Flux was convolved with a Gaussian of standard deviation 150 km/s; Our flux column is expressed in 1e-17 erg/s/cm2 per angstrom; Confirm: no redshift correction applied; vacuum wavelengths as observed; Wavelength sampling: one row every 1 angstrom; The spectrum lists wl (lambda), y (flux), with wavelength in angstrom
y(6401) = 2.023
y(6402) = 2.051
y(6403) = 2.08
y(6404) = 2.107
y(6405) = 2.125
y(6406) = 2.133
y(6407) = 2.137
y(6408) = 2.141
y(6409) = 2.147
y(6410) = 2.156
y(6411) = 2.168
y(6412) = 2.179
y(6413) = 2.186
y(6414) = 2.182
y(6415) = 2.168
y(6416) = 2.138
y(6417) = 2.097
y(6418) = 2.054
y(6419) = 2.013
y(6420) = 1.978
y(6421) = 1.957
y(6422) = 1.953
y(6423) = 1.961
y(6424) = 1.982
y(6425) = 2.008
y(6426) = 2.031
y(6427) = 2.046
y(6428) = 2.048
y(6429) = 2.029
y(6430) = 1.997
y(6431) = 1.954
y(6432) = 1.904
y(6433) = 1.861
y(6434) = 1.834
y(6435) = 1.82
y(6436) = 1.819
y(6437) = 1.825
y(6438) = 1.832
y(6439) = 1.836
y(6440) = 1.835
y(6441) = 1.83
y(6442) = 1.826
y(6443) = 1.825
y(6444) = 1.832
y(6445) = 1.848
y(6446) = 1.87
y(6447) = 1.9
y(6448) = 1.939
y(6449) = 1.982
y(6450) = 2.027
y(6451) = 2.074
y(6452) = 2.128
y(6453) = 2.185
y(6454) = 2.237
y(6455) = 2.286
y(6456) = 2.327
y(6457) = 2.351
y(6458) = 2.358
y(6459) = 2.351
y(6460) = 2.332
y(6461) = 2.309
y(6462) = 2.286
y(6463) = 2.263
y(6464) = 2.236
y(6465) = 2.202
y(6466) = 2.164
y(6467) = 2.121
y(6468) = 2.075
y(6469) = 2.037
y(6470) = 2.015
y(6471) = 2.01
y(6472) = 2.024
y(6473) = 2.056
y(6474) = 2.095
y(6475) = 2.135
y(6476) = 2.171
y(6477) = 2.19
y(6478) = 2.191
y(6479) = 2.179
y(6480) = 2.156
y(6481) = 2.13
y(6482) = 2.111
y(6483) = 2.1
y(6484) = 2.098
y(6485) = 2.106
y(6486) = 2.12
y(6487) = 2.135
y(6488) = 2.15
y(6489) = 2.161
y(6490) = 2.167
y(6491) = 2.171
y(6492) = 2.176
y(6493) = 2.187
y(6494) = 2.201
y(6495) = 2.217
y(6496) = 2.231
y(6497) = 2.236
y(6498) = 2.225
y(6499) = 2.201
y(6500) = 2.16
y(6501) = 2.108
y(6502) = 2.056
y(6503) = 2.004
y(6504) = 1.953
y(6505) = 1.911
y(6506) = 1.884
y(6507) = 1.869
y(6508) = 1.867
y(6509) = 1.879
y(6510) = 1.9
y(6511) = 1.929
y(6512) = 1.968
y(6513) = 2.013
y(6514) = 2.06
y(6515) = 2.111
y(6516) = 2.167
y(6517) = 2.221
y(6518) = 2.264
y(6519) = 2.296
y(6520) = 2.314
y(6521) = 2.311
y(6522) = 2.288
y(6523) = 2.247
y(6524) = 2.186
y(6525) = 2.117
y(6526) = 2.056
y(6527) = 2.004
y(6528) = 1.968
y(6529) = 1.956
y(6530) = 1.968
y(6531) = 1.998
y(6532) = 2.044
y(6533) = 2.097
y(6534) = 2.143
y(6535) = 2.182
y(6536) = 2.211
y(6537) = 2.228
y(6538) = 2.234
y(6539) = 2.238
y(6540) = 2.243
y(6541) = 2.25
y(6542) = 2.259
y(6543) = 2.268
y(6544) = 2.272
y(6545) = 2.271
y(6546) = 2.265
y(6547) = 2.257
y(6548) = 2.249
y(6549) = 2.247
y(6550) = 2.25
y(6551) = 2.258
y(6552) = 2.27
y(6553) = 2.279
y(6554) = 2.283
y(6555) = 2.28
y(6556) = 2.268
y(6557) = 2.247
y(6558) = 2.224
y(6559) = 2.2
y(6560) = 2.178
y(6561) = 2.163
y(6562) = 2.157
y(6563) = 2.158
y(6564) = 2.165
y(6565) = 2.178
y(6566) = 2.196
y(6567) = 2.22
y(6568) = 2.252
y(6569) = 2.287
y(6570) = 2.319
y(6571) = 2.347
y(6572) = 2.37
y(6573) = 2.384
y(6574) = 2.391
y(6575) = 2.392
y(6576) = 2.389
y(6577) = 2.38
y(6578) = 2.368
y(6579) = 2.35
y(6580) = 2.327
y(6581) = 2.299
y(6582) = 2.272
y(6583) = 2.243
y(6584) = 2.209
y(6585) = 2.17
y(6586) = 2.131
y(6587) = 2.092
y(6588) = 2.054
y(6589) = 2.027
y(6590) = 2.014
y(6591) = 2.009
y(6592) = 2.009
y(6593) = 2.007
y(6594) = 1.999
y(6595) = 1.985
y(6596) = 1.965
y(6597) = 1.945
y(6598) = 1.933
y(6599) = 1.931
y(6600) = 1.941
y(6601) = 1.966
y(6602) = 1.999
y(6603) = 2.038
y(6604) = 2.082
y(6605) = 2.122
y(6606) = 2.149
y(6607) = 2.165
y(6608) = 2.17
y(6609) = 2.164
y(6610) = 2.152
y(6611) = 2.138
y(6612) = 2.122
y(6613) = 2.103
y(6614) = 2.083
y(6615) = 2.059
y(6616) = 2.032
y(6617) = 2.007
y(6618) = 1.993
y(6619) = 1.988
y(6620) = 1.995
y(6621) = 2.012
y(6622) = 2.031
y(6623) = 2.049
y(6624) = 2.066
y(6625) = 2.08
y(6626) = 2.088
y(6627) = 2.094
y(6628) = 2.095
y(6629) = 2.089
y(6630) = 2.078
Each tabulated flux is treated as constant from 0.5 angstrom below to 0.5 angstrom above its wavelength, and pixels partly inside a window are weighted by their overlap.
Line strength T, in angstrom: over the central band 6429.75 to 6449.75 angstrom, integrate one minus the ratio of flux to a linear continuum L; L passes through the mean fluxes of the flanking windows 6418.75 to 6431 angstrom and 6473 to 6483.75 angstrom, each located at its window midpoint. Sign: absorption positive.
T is 1.7 angstrom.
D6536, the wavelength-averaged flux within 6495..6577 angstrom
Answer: 2.17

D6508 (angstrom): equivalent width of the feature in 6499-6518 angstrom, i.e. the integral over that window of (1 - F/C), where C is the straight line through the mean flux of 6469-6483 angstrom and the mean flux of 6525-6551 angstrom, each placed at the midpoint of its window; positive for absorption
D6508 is 1.1 angstrom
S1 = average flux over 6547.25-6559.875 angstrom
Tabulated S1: 2.25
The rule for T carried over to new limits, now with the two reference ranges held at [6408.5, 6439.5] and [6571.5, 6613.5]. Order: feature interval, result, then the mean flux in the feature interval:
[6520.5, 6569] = -2.1 angstrom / 2.19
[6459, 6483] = -1.3 angstrom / 2.15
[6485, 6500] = -0.9 angstrom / 2.18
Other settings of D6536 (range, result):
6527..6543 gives 2.13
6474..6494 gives 2.15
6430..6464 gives 2.03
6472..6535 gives 2.11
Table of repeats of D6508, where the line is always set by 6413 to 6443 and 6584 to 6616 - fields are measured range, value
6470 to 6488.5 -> -1.2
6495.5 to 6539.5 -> -1.9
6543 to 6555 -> -1.4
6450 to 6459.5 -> -1.3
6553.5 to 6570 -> -1.5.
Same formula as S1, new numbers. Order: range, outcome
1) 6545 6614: 2.18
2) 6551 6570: 2.23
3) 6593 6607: 2.01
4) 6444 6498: 2.15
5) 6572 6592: 2.23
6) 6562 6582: 2.3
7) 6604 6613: 2.14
